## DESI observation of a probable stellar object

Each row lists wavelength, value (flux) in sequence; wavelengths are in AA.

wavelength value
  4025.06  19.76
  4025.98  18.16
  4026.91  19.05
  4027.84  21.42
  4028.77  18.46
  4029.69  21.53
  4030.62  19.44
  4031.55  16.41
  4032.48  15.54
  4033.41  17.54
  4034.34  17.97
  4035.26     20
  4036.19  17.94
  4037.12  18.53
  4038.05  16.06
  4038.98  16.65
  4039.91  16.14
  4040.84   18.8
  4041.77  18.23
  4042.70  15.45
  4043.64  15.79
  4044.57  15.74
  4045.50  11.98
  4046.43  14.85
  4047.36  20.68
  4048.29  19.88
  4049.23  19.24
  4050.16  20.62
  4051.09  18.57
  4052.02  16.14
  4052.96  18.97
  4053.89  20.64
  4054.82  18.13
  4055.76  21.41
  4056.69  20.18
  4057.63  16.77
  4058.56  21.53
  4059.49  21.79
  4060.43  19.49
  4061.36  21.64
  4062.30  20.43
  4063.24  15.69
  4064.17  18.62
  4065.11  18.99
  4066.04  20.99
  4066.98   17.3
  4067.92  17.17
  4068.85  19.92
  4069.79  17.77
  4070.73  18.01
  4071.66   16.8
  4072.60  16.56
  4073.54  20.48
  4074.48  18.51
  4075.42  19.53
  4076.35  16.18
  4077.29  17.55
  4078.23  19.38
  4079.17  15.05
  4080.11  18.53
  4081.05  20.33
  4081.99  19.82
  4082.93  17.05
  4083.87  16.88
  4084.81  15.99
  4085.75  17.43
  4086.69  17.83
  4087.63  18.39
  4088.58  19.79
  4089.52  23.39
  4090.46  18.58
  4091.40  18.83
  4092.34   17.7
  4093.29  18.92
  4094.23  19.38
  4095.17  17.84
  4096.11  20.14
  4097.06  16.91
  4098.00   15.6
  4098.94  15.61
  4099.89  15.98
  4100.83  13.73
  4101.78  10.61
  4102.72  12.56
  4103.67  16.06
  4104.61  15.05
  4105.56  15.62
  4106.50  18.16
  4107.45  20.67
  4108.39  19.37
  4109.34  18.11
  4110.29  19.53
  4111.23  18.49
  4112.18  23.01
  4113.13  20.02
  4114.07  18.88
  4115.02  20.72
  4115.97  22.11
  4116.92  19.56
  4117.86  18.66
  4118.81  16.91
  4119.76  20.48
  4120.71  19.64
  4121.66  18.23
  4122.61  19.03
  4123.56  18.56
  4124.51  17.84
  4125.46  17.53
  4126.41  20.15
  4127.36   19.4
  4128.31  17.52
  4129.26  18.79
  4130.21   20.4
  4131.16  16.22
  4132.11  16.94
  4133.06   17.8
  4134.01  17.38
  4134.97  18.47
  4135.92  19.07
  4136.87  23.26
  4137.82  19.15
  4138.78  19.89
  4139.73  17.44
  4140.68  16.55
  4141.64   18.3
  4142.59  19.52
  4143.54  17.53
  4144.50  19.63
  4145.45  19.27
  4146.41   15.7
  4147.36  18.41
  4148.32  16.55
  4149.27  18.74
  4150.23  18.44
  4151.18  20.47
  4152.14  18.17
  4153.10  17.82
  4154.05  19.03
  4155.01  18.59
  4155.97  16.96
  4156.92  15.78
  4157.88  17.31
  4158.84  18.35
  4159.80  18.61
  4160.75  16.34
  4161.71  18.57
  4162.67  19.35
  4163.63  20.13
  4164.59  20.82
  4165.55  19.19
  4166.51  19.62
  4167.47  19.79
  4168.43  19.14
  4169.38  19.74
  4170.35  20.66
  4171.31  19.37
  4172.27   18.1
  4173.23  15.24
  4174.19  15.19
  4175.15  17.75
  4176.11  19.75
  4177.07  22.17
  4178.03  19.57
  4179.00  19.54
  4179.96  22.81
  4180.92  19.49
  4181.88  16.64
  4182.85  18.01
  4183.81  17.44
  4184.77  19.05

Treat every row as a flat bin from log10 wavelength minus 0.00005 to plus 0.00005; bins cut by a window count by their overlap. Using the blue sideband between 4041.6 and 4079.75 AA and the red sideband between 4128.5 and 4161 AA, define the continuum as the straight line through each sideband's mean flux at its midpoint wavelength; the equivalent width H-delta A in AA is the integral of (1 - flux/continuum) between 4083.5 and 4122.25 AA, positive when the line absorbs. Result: 0.5 AA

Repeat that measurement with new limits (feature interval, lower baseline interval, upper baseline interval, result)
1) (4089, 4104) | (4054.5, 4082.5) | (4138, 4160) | 1.27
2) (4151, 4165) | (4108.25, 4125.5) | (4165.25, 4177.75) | 0.48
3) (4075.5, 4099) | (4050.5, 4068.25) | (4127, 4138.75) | 1.03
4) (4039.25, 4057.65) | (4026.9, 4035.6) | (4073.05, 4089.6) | 0.64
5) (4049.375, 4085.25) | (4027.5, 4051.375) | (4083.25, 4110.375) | -2.21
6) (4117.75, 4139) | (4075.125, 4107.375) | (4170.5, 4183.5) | -0.88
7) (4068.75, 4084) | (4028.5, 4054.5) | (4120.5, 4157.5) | -0.10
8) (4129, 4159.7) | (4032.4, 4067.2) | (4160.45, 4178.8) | 0.89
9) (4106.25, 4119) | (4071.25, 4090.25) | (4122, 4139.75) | -0.77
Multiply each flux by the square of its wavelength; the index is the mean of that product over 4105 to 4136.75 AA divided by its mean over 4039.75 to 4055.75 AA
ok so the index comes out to 1.10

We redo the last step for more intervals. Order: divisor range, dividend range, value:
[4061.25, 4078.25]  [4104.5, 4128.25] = 1.06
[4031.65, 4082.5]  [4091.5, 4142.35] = 1.03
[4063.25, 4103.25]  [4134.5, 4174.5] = 1.08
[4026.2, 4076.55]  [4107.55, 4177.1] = 1.07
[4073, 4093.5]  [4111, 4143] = 1.05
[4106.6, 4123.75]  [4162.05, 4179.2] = 1.01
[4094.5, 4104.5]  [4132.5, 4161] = 1.20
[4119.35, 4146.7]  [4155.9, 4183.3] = 1.03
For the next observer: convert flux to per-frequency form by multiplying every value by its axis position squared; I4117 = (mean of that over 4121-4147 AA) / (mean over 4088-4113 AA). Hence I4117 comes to 1.06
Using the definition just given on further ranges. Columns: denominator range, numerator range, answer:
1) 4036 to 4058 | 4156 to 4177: 1.10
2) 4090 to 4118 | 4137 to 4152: 1.05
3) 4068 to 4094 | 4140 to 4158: 1.02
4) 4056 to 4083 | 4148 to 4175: 1.03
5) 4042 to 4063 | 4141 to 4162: 1.02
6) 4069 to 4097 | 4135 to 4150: 1.04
